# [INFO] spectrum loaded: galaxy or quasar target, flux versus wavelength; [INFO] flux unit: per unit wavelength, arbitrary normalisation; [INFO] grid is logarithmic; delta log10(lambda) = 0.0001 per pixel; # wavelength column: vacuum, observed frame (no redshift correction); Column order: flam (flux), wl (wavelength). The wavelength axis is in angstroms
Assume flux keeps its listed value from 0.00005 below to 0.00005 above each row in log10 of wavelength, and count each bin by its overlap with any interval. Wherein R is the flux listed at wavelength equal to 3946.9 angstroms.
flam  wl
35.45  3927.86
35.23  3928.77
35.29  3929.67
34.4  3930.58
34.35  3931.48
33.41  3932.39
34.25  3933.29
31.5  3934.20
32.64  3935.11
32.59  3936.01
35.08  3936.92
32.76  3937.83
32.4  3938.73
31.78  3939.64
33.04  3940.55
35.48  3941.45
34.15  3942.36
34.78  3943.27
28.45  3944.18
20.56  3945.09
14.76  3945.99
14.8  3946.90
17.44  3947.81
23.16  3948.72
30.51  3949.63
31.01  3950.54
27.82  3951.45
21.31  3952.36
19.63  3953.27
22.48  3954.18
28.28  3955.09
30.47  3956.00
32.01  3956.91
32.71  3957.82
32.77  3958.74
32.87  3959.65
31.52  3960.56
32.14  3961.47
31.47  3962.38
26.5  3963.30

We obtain 14.8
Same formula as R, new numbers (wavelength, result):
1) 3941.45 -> 35.48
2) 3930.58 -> 34.4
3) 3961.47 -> 32.14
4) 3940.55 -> 33.04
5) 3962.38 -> 31.47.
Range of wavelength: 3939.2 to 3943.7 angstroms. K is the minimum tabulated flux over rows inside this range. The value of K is 31.78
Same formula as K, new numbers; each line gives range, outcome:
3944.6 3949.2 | 14.76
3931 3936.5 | 31.5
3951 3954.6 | 19.63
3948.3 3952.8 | 21.31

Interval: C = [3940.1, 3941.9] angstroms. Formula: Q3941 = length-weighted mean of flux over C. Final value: 34.4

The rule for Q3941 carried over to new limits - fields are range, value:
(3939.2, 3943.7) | 33.8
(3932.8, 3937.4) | 33.2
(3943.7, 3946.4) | 21.5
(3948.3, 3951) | 28.3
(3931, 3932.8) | 33.9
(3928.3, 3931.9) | 34.8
